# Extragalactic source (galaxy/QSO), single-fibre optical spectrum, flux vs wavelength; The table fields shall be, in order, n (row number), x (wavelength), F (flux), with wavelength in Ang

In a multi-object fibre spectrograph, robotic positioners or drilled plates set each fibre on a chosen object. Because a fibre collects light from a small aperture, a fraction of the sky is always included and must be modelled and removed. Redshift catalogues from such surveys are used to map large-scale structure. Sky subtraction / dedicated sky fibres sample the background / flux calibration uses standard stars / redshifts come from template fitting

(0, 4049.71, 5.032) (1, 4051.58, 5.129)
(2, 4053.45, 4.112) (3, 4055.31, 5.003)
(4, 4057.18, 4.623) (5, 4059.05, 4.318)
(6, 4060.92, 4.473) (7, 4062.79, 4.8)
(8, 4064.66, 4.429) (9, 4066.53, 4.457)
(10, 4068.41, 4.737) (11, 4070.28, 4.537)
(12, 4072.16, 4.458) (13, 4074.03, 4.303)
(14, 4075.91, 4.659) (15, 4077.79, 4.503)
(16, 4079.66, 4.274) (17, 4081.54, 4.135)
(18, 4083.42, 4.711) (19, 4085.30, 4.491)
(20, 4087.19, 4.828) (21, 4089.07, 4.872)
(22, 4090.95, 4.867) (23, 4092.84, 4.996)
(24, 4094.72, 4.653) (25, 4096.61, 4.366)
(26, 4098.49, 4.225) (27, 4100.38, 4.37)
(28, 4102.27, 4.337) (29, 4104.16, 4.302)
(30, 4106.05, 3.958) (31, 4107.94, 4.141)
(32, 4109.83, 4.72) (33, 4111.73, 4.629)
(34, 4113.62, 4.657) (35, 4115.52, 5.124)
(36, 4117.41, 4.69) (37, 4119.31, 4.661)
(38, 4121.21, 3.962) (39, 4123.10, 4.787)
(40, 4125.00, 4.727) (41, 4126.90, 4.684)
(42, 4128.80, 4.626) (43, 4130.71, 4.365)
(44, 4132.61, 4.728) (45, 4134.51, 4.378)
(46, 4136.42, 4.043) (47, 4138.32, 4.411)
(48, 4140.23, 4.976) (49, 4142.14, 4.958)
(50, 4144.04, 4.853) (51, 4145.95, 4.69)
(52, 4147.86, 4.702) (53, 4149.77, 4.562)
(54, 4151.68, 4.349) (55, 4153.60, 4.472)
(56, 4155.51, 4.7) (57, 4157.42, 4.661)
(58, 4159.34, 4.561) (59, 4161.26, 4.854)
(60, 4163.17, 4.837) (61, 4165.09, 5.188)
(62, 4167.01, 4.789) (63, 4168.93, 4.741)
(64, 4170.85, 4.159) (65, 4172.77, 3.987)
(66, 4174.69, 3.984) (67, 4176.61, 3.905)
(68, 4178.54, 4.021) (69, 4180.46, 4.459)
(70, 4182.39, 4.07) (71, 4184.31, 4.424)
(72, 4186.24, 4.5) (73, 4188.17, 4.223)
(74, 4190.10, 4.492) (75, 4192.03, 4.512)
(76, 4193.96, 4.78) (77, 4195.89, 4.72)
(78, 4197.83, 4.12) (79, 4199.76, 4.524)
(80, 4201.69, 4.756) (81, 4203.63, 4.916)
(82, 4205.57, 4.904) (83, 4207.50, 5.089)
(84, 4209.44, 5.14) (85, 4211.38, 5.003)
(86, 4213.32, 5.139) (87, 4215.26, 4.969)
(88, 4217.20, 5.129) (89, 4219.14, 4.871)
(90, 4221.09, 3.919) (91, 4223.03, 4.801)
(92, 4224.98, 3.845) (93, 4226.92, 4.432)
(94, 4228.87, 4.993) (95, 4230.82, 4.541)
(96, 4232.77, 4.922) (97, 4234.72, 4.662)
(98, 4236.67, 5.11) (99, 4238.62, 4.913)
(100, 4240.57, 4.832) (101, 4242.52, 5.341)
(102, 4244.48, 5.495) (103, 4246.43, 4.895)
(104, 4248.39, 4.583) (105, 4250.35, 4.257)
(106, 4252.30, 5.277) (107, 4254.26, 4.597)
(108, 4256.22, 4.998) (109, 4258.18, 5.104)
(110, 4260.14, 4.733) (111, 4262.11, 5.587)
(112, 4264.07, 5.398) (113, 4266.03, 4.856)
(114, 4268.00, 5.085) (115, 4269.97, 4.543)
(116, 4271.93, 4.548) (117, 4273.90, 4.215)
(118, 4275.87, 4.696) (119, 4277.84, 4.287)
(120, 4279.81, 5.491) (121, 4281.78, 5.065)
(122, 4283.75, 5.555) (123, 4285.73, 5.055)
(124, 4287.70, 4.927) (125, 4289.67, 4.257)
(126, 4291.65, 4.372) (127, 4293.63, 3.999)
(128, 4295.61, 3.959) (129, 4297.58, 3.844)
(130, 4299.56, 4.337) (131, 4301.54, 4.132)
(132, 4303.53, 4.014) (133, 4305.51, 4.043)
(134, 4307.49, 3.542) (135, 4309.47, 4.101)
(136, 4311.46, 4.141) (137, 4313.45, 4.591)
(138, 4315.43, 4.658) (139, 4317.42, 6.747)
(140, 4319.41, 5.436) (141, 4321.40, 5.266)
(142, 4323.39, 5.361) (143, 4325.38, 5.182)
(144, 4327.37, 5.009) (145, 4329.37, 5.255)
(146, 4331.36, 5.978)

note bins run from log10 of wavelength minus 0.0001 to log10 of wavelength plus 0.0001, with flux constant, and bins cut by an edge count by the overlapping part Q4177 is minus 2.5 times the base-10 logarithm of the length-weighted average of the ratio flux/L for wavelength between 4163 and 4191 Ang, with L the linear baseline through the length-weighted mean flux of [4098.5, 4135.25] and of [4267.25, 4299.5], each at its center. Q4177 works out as 0.04 mag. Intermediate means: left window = 4.51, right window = 4.61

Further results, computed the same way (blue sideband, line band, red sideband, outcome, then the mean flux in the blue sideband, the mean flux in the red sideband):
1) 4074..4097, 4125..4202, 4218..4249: 0.04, 4.61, 4.76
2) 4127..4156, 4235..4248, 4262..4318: -0.10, 4.59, 4.59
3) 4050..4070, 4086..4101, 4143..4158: -0.01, 4.62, 4.63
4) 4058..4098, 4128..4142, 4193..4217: 0.04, 4.56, 4.85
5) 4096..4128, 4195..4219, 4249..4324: -0.06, 4.49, 4.71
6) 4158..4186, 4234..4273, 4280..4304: -0.11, 4.43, 4.5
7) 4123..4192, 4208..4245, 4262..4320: -0.06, 4.52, 4.63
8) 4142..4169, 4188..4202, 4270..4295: 0.04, 4.72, 4.69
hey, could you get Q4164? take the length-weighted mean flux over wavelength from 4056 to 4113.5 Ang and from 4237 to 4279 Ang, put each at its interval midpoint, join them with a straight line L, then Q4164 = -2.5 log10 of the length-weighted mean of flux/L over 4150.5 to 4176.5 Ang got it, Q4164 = 0.03 mag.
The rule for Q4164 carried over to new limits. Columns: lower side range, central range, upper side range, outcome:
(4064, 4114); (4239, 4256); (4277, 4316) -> -0.11 mag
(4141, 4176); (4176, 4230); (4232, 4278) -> 0.03 mag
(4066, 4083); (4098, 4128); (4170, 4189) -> -0.04 mag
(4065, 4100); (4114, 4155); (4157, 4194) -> -0.03 mag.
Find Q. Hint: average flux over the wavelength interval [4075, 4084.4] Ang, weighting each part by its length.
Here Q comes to 4.46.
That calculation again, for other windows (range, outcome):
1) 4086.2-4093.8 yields 4.89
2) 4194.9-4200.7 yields 4.45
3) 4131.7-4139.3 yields 4.39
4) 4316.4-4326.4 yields 5.59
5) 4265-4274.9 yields 4.65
